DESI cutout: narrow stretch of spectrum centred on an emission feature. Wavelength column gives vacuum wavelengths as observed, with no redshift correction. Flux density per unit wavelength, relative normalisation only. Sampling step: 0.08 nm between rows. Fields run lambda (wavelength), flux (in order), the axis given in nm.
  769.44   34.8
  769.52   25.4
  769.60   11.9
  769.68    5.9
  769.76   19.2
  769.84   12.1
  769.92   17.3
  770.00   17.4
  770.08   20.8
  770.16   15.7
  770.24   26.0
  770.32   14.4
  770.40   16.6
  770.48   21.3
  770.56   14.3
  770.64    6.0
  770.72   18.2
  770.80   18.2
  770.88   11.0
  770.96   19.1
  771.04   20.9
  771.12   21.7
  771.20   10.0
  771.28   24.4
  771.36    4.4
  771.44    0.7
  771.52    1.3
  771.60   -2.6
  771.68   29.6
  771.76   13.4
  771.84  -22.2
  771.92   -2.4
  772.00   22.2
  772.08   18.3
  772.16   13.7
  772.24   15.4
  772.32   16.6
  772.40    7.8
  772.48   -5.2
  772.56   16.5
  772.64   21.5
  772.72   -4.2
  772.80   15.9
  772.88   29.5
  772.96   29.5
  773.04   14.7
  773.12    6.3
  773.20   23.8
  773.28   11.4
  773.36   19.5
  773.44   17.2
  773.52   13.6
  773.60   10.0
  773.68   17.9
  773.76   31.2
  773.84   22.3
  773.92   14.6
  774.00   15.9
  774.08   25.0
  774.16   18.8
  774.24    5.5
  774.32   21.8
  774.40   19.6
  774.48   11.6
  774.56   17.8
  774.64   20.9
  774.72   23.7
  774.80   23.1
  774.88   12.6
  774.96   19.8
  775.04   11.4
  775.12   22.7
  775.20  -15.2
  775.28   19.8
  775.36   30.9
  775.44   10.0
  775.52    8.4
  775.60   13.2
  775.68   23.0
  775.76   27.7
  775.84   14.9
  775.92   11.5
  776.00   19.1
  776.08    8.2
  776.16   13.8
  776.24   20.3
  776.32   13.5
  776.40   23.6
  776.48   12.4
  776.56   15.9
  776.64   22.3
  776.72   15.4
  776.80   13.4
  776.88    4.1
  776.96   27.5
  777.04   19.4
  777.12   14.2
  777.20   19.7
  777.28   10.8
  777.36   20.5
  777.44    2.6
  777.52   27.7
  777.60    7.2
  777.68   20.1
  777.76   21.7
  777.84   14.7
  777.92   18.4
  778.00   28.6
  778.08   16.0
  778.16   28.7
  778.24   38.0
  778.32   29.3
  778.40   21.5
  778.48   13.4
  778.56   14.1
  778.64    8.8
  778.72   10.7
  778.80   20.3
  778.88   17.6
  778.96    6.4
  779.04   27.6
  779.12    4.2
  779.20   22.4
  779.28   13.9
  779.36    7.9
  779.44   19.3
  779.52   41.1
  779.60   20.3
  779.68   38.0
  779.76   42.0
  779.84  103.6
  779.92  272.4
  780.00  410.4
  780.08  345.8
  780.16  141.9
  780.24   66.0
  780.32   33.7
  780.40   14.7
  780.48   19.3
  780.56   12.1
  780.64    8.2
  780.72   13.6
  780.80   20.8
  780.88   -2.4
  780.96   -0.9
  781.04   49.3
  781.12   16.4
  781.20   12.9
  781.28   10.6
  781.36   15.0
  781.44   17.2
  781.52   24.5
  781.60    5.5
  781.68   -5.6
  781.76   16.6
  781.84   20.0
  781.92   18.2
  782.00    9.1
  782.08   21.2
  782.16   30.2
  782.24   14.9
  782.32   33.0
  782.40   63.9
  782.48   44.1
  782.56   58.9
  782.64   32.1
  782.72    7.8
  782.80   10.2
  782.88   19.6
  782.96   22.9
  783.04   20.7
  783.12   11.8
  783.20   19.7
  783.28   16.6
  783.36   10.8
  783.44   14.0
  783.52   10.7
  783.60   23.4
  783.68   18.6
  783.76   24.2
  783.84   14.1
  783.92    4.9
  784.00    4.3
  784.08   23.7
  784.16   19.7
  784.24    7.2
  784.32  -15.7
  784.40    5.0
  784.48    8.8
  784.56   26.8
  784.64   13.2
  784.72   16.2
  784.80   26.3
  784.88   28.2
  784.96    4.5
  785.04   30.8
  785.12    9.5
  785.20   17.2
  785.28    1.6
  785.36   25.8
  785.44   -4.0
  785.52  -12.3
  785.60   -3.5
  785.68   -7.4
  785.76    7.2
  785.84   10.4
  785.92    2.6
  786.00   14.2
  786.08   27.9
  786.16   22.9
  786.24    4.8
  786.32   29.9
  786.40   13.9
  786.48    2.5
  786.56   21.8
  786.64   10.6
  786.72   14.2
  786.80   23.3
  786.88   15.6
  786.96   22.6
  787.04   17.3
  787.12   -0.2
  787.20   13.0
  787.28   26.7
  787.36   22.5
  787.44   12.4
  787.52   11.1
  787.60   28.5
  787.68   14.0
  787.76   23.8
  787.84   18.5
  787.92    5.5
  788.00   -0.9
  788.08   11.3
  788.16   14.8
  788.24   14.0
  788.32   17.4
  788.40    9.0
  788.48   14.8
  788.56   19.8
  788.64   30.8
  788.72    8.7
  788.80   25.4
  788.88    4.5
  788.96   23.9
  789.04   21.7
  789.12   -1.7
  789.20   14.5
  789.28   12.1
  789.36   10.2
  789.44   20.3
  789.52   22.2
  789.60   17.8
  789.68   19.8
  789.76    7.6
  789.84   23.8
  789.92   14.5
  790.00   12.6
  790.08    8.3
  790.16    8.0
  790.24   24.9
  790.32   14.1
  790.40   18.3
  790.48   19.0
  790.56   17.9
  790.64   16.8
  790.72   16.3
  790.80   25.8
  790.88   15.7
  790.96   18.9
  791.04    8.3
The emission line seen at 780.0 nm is Halpha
